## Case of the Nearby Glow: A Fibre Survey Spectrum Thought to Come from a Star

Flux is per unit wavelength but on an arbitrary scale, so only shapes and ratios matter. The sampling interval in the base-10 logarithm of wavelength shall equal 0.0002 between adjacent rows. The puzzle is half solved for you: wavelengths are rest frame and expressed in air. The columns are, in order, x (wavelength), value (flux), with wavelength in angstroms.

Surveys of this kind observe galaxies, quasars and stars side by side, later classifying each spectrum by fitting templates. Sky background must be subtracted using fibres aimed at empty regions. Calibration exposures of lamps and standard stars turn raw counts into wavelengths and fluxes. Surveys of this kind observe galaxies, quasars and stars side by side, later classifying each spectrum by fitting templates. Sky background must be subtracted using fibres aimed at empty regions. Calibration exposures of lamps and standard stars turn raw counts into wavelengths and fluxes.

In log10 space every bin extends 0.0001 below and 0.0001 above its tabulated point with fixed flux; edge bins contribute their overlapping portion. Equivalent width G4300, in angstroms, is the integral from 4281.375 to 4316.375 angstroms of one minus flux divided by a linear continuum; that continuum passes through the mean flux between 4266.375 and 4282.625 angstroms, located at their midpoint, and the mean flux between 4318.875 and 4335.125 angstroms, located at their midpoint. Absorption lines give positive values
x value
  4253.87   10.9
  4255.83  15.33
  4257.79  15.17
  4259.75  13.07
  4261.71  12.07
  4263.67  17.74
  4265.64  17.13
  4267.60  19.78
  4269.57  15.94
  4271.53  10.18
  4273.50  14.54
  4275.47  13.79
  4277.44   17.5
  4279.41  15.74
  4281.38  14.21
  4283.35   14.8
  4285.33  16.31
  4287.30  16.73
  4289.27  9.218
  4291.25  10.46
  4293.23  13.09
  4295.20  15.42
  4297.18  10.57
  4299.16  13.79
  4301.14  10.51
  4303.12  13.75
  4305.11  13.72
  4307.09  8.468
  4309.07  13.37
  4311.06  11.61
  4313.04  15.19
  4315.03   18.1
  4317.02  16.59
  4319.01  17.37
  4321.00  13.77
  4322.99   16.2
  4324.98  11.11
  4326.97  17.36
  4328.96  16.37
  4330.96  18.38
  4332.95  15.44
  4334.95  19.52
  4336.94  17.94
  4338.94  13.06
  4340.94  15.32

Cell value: 5.1 angstroms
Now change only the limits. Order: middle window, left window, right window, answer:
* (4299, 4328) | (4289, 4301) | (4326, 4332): 1.78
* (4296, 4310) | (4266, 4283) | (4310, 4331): 3.04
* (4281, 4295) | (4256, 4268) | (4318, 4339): 1.96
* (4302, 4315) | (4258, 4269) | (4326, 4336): 2.96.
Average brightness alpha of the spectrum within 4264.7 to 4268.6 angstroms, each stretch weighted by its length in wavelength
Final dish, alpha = 18.5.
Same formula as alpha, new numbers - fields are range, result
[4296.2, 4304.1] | 12.2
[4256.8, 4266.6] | 15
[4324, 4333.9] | 15.7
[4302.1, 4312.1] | 12.2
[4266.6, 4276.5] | 14.9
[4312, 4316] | 16.6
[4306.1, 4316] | 13.3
